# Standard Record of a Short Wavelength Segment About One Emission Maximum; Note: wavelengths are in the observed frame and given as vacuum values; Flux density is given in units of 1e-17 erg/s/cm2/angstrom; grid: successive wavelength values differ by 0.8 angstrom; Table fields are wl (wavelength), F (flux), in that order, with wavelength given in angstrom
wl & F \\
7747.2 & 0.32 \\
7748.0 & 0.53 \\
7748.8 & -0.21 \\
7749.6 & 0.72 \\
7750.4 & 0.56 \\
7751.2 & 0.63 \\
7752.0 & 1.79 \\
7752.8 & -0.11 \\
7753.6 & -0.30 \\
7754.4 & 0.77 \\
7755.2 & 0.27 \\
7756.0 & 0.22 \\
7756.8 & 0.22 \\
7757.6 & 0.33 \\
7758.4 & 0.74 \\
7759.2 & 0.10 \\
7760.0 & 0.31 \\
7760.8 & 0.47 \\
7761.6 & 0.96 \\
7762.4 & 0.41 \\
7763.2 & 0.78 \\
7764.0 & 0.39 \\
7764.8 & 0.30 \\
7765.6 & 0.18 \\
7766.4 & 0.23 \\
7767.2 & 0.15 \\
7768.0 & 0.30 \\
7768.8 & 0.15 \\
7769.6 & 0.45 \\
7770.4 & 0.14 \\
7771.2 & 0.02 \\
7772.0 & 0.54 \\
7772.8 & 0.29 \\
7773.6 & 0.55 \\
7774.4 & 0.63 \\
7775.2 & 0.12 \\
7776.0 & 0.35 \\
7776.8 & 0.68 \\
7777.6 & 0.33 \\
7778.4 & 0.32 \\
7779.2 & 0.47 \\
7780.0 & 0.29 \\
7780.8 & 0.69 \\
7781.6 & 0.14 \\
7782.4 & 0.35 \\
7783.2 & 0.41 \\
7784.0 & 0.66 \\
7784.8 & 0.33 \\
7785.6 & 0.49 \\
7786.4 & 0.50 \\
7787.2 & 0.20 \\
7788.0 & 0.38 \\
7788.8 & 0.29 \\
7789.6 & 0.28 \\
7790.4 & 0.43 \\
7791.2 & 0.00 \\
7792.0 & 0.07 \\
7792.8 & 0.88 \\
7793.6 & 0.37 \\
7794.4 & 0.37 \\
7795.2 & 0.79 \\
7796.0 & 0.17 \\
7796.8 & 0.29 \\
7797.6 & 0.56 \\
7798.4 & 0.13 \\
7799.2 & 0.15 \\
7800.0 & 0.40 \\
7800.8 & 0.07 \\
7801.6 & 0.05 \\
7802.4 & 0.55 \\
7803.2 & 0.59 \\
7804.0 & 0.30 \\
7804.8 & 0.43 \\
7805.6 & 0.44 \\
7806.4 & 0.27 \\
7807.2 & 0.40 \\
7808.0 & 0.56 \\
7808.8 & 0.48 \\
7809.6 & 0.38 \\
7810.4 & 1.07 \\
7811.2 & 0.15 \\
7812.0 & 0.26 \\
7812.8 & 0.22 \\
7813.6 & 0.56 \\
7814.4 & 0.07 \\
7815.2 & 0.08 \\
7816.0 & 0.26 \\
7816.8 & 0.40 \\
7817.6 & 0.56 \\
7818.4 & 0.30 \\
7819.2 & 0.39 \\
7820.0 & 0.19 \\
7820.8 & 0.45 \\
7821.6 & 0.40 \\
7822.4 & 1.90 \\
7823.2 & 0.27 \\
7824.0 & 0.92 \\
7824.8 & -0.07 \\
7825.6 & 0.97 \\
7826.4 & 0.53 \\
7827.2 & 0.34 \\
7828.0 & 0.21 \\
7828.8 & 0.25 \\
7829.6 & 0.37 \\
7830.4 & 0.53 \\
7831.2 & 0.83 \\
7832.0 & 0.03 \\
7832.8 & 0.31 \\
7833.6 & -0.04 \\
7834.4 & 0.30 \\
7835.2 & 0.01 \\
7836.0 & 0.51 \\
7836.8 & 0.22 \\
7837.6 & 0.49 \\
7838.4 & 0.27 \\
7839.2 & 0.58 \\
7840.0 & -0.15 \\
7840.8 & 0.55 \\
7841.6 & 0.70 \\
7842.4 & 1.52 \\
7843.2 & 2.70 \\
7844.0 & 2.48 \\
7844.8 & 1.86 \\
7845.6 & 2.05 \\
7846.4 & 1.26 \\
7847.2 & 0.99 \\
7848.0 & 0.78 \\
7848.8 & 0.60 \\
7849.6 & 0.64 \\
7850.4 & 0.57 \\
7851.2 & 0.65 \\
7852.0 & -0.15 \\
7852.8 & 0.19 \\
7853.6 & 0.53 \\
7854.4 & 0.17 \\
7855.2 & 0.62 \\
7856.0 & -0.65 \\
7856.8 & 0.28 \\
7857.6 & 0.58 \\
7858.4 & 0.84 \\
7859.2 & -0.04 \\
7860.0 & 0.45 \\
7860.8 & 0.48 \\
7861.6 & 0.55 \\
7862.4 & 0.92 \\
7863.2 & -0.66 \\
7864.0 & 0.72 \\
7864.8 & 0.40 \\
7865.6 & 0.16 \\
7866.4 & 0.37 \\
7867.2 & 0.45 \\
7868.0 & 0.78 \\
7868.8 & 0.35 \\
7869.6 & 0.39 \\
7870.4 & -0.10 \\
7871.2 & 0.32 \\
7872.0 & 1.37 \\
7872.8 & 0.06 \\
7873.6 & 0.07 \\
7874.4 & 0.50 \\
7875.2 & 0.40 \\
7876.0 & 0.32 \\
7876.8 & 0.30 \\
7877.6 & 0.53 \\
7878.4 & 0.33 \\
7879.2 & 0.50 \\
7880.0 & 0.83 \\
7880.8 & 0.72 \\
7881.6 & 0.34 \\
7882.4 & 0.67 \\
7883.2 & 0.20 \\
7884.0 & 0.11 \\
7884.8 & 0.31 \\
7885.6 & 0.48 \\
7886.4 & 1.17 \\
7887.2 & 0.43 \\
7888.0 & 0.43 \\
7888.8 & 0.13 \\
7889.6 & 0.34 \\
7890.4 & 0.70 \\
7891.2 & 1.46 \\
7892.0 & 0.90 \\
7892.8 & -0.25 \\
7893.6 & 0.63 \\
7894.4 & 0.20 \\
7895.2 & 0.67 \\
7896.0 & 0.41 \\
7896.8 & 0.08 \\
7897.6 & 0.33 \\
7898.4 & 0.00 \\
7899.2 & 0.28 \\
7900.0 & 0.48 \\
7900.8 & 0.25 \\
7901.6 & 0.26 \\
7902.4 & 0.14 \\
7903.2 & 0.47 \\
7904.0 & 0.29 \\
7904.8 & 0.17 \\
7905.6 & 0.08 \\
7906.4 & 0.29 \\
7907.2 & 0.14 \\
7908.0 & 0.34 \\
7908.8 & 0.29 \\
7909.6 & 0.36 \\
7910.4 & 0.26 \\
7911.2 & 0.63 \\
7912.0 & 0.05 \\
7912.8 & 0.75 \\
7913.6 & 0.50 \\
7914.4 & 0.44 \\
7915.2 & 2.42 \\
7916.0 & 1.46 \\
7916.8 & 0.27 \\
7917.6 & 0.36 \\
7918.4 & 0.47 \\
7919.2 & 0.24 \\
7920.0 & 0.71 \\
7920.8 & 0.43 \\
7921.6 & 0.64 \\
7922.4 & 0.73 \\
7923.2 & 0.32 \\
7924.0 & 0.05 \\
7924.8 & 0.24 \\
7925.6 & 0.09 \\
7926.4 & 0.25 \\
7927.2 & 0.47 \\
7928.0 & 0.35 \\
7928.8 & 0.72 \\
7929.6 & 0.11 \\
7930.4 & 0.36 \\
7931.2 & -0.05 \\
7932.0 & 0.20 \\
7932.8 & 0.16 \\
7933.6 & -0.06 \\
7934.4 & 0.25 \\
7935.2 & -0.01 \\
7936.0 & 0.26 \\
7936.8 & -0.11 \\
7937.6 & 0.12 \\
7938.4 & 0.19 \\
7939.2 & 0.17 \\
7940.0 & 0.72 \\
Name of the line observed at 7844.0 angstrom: H-gamma 4340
